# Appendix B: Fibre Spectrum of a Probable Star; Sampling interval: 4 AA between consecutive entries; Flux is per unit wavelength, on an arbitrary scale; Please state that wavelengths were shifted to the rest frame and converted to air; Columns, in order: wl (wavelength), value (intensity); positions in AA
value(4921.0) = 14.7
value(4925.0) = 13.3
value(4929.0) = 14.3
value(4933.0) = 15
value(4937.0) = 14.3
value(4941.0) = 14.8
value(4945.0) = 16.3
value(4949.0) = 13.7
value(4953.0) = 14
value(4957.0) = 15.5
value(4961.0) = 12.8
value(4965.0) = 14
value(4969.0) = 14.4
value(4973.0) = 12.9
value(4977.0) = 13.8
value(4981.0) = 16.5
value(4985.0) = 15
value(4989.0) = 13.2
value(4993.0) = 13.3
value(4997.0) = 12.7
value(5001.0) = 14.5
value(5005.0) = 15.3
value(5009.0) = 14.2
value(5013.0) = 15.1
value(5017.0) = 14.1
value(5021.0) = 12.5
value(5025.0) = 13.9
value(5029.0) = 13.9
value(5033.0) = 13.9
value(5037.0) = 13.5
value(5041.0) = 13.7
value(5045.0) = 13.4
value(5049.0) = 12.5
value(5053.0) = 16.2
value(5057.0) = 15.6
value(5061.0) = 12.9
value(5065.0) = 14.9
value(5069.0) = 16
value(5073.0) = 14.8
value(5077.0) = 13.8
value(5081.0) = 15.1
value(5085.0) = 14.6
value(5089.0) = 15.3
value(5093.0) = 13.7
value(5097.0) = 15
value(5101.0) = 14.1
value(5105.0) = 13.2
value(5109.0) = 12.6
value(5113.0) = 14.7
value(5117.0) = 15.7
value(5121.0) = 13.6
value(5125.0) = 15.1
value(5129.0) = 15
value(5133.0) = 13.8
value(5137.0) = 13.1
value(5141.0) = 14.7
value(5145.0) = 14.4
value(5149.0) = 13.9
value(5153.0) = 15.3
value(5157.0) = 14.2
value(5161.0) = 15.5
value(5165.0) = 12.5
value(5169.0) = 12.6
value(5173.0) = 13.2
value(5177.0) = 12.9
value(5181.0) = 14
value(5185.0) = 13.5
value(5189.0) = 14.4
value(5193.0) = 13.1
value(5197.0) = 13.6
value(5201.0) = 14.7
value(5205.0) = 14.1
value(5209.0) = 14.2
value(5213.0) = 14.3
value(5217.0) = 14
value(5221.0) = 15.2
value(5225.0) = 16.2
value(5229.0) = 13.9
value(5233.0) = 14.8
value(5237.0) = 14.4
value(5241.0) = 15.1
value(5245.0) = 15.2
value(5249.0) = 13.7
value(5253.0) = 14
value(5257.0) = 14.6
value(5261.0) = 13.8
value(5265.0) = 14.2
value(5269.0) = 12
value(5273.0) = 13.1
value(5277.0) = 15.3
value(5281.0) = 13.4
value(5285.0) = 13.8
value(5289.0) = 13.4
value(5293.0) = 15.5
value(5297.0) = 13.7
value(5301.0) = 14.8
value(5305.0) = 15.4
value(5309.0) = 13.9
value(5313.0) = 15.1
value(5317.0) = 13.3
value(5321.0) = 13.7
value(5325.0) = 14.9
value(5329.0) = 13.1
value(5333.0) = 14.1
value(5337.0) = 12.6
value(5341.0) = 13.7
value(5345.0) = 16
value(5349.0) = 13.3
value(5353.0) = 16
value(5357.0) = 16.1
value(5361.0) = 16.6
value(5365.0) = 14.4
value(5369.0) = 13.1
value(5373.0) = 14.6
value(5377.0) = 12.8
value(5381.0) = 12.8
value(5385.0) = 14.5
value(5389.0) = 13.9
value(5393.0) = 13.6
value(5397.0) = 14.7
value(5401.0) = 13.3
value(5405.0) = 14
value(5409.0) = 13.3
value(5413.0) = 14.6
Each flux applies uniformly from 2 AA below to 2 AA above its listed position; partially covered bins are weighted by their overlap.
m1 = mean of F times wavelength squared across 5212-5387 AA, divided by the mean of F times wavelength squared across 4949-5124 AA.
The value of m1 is 1.11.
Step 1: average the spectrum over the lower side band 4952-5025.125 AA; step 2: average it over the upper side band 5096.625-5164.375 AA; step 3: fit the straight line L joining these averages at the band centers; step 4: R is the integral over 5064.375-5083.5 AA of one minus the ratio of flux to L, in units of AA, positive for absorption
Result -0.9 AA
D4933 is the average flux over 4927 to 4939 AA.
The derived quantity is 14.5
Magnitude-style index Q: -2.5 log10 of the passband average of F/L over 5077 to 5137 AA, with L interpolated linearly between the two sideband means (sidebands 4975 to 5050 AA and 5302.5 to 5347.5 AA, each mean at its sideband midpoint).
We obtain -0.02 mag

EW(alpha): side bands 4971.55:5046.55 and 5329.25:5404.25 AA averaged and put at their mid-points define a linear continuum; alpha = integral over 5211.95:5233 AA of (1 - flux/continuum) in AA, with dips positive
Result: -0.95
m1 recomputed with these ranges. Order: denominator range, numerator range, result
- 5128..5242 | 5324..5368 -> 1.10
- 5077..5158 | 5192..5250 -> 1.05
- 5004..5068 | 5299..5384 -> 1.14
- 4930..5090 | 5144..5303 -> 1.07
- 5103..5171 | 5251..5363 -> 1.08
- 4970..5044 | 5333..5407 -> 1.17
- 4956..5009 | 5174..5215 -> 1.07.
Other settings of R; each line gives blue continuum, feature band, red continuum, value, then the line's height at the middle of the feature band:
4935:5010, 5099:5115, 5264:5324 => 0.60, 14.2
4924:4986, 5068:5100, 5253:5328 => -0.97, 14.3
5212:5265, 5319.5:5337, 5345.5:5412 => 0.66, 14.3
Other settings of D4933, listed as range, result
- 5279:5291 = 13.5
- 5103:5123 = 14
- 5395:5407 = 14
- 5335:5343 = 13.1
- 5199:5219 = 14.3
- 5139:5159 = 14.5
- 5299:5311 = 14.7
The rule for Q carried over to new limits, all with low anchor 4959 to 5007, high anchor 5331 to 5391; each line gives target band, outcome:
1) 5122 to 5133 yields -0.042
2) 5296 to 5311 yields -0.018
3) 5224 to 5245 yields -0.048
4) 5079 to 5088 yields -0.060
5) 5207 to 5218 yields 0.001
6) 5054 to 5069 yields -0.052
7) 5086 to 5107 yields -0.012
